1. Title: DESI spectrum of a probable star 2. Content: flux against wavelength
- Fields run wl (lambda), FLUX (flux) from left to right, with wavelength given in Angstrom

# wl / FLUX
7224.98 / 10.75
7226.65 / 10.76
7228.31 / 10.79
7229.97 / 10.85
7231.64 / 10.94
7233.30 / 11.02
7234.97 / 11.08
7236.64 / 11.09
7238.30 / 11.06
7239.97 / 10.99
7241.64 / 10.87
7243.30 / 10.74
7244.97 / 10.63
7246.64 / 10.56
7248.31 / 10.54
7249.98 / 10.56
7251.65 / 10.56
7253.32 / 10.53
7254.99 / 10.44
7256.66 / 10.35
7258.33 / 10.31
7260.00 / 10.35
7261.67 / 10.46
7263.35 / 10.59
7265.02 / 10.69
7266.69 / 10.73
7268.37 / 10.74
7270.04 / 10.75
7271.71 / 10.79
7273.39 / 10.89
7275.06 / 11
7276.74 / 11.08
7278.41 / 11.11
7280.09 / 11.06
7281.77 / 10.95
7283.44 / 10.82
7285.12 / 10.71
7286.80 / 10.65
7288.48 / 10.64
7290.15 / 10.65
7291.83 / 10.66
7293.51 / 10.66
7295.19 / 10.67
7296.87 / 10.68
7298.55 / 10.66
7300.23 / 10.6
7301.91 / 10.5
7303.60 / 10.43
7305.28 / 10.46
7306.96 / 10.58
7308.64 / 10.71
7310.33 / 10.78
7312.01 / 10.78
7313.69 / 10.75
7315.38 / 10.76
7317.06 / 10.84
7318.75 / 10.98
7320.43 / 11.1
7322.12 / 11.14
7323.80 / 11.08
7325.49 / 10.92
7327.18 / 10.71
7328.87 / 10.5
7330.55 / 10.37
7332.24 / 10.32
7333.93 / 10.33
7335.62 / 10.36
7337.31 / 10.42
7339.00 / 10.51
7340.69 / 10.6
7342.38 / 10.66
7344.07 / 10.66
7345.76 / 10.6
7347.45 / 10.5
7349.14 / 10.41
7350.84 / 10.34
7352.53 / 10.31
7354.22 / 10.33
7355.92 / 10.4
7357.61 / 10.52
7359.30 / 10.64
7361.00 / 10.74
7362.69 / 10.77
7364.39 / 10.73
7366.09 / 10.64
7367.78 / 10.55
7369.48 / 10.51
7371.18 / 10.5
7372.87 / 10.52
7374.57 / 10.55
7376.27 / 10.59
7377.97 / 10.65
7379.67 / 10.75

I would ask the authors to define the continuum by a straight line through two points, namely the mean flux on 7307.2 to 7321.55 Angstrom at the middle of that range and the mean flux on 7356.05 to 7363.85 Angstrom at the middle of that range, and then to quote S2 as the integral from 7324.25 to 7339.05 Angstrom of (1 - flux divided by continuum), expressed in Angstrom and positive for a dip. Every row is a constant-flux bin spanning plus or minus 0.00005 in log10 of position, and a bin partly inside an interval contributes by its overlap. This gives 0.4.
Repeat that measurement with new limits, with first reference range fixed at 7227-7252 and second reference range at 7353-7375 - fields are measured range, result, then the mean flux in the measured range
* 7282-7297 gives 0.0 Angstrom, 10.7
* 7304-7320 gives -0.1 Angstrom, 10.7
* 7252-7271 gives 0.4 Angstrom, 10.5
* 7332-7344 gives 0.2 Angstrom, 10.5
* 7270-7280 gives -0.2 Angstrom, 11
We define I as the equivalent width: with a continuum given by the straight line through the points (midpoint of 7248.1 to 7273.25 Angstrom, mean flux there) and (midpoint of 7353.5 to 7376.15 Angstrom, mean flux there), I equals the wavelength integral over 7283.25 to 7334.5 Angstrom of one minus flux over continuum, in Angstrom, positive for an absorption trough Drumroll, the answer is -0.60 Angstrom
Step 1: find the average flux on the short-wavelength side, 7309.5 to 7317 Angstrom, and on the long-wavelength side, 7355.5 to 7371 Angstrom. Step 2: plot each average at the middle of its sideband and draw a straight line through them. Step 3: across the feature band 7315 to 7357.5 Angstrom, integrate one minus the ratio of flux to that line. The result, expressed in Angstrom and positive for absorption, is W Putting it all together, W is 0.4 Angstrom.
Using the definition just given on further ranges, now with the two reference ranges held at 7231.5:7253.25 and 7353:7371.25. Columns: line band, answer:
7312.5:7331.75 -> -0.31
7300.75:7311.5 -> 0.10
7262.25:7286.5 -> -0.23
